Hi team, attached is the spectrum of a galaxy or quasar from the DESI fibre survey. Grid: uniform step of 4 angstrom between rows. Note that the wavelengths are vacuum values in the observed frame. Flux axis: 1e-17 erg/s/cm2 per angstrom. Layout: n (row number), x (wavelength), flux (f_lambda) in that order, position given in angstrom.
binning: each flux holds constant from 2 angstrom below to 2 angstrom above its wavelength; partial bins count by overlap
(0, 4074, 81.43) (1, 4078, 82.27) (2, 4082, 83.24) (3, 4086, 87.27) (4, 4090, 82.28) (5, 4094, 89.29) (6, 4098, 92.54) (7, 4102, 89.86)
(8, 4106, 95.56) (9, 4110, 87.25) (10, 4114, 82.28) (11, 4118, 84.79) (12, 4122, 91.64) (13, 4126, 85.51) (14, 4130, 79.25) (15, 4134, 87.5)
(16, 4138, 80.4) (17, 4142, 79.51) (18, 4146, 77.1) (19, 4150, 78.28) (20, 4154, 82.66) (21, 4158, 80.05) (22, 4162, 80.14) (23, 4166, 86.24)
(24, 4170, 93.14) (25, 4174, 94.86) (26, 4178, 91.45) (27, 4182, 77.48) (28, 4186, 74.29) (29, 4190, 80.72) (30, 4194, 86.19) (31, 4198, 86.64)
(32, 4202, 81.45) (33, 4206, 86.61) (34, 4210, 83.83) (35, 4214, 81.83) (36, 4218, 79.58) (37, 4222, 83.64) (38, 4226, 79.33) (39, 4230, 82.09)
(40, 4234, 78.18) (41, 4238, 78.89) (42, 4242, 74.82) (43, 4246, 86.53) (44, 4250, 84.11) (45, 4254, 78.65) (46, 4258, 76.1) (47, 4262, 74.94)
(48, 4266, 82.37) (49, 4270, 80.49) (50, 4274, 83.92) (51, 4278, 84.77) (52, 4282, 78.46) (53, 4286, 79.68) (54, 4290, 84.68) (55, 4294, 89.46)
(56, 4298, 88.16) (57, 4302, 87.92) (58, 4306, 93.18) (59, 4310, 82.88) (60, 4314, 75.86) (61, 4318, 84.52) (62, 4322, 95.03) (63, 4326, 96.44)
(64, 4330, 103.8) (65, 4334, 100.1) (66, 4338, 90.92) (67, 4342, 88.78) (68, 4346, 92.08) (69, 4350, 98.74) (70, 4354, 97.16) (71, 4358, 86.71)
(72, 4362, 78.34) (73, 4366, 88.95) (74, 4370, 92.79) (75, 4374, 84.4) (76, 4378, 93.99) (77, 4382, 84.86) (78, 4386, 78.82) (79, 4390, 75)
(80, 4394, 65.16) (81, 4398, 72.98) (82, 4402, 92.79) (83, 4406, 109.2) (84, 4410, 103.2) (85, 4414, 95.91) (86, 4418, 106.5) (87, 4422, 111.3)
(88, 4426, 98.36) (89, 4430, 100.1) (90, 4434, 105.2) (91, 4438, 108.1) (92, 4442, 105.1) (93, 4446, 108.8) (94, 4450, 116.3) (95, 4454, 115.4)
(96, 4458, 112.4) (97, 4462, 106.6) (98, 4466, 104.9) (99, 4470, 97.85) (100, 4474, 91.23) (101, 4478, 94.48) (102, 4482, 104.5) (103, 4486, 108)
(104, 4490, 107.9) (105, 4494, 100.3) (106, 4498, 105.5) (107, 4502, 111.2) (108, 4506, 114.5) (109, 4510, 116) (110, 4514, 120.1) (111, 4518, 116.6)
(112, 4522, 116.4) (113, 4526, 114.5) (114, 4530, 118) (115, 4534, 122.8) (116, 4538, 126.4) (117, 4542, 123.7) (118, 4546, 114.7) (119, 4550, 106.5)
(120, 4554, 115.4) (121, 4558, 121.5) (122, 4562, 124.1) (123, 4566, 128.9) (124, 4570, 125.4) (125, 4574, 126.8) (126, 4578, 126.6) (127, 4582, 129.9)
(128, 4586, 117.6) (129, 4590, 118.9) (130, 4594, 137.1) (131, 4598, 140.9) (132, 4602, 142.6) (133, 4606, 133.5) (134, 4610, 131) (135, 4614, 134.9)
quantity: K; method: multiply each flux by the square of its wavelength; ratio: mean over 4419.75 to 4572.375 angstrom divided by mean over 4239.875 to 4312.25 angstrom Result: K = 1.49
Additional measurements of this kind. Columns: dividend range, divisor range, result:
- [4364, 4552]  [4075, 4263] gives 1.42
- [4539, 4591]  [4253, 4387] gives 1.56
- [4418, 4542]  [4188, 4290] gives 1.50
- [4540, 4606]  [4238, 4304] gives 1.75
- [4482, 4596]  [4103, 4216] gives 1.67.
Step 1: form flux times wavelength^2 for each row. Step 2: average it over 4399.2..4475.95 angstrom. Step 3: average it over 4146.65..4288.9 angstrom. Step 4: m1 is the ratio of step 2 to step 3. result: 1.41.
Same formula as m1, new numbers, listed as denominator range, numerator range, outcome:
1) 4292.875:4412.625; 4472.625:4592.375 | 1.41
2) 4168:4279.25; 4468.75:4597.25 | 1.63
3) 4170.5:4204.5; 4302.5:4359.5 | 1.16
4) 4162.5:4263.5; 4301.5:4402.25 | 1.13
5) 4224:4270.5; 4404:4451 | 1.44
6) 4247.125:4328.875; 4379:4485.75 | 1.25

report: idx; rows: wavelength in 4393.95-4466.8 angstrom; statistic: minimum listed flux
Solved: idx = 65.16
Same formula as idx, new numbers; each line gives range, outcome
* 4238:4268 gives 74.82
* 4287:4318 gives 75.86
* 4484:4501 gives 100.3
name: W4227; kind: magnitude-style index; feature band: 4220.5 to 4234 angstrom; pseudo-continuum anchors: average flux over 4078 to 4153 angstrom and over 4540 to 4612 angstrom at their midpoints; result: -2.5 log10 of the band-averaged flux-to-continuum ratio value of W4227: 0.17 mag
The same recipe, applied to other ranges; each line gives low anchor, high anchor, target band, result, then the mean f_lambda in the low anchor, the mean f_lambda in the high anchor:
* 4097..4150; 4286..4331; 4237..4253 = 0.08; 85.2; 88.5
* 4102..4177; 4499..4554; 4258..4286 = 0.19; 85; 117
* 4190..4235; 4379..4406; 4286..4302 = -0.06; 82.7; 81.1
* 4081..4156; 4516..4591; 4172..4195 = 0.08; 85.1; 121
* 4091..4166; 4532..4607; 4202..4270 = 0.17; 84.7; 125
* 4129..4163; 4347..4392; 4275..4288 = 0.05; 80.6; 87.4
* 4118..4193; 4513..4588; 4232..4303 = 0.15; 83.4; 121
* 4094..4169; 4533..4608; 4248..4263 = 0.22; 84.7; 125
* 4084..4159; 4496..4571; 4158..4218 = 0.07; 85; 118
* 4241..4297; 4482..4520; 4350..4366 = 0.04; 81.6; 111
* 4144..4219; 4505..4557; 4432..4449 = 0.01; 83.3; 117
